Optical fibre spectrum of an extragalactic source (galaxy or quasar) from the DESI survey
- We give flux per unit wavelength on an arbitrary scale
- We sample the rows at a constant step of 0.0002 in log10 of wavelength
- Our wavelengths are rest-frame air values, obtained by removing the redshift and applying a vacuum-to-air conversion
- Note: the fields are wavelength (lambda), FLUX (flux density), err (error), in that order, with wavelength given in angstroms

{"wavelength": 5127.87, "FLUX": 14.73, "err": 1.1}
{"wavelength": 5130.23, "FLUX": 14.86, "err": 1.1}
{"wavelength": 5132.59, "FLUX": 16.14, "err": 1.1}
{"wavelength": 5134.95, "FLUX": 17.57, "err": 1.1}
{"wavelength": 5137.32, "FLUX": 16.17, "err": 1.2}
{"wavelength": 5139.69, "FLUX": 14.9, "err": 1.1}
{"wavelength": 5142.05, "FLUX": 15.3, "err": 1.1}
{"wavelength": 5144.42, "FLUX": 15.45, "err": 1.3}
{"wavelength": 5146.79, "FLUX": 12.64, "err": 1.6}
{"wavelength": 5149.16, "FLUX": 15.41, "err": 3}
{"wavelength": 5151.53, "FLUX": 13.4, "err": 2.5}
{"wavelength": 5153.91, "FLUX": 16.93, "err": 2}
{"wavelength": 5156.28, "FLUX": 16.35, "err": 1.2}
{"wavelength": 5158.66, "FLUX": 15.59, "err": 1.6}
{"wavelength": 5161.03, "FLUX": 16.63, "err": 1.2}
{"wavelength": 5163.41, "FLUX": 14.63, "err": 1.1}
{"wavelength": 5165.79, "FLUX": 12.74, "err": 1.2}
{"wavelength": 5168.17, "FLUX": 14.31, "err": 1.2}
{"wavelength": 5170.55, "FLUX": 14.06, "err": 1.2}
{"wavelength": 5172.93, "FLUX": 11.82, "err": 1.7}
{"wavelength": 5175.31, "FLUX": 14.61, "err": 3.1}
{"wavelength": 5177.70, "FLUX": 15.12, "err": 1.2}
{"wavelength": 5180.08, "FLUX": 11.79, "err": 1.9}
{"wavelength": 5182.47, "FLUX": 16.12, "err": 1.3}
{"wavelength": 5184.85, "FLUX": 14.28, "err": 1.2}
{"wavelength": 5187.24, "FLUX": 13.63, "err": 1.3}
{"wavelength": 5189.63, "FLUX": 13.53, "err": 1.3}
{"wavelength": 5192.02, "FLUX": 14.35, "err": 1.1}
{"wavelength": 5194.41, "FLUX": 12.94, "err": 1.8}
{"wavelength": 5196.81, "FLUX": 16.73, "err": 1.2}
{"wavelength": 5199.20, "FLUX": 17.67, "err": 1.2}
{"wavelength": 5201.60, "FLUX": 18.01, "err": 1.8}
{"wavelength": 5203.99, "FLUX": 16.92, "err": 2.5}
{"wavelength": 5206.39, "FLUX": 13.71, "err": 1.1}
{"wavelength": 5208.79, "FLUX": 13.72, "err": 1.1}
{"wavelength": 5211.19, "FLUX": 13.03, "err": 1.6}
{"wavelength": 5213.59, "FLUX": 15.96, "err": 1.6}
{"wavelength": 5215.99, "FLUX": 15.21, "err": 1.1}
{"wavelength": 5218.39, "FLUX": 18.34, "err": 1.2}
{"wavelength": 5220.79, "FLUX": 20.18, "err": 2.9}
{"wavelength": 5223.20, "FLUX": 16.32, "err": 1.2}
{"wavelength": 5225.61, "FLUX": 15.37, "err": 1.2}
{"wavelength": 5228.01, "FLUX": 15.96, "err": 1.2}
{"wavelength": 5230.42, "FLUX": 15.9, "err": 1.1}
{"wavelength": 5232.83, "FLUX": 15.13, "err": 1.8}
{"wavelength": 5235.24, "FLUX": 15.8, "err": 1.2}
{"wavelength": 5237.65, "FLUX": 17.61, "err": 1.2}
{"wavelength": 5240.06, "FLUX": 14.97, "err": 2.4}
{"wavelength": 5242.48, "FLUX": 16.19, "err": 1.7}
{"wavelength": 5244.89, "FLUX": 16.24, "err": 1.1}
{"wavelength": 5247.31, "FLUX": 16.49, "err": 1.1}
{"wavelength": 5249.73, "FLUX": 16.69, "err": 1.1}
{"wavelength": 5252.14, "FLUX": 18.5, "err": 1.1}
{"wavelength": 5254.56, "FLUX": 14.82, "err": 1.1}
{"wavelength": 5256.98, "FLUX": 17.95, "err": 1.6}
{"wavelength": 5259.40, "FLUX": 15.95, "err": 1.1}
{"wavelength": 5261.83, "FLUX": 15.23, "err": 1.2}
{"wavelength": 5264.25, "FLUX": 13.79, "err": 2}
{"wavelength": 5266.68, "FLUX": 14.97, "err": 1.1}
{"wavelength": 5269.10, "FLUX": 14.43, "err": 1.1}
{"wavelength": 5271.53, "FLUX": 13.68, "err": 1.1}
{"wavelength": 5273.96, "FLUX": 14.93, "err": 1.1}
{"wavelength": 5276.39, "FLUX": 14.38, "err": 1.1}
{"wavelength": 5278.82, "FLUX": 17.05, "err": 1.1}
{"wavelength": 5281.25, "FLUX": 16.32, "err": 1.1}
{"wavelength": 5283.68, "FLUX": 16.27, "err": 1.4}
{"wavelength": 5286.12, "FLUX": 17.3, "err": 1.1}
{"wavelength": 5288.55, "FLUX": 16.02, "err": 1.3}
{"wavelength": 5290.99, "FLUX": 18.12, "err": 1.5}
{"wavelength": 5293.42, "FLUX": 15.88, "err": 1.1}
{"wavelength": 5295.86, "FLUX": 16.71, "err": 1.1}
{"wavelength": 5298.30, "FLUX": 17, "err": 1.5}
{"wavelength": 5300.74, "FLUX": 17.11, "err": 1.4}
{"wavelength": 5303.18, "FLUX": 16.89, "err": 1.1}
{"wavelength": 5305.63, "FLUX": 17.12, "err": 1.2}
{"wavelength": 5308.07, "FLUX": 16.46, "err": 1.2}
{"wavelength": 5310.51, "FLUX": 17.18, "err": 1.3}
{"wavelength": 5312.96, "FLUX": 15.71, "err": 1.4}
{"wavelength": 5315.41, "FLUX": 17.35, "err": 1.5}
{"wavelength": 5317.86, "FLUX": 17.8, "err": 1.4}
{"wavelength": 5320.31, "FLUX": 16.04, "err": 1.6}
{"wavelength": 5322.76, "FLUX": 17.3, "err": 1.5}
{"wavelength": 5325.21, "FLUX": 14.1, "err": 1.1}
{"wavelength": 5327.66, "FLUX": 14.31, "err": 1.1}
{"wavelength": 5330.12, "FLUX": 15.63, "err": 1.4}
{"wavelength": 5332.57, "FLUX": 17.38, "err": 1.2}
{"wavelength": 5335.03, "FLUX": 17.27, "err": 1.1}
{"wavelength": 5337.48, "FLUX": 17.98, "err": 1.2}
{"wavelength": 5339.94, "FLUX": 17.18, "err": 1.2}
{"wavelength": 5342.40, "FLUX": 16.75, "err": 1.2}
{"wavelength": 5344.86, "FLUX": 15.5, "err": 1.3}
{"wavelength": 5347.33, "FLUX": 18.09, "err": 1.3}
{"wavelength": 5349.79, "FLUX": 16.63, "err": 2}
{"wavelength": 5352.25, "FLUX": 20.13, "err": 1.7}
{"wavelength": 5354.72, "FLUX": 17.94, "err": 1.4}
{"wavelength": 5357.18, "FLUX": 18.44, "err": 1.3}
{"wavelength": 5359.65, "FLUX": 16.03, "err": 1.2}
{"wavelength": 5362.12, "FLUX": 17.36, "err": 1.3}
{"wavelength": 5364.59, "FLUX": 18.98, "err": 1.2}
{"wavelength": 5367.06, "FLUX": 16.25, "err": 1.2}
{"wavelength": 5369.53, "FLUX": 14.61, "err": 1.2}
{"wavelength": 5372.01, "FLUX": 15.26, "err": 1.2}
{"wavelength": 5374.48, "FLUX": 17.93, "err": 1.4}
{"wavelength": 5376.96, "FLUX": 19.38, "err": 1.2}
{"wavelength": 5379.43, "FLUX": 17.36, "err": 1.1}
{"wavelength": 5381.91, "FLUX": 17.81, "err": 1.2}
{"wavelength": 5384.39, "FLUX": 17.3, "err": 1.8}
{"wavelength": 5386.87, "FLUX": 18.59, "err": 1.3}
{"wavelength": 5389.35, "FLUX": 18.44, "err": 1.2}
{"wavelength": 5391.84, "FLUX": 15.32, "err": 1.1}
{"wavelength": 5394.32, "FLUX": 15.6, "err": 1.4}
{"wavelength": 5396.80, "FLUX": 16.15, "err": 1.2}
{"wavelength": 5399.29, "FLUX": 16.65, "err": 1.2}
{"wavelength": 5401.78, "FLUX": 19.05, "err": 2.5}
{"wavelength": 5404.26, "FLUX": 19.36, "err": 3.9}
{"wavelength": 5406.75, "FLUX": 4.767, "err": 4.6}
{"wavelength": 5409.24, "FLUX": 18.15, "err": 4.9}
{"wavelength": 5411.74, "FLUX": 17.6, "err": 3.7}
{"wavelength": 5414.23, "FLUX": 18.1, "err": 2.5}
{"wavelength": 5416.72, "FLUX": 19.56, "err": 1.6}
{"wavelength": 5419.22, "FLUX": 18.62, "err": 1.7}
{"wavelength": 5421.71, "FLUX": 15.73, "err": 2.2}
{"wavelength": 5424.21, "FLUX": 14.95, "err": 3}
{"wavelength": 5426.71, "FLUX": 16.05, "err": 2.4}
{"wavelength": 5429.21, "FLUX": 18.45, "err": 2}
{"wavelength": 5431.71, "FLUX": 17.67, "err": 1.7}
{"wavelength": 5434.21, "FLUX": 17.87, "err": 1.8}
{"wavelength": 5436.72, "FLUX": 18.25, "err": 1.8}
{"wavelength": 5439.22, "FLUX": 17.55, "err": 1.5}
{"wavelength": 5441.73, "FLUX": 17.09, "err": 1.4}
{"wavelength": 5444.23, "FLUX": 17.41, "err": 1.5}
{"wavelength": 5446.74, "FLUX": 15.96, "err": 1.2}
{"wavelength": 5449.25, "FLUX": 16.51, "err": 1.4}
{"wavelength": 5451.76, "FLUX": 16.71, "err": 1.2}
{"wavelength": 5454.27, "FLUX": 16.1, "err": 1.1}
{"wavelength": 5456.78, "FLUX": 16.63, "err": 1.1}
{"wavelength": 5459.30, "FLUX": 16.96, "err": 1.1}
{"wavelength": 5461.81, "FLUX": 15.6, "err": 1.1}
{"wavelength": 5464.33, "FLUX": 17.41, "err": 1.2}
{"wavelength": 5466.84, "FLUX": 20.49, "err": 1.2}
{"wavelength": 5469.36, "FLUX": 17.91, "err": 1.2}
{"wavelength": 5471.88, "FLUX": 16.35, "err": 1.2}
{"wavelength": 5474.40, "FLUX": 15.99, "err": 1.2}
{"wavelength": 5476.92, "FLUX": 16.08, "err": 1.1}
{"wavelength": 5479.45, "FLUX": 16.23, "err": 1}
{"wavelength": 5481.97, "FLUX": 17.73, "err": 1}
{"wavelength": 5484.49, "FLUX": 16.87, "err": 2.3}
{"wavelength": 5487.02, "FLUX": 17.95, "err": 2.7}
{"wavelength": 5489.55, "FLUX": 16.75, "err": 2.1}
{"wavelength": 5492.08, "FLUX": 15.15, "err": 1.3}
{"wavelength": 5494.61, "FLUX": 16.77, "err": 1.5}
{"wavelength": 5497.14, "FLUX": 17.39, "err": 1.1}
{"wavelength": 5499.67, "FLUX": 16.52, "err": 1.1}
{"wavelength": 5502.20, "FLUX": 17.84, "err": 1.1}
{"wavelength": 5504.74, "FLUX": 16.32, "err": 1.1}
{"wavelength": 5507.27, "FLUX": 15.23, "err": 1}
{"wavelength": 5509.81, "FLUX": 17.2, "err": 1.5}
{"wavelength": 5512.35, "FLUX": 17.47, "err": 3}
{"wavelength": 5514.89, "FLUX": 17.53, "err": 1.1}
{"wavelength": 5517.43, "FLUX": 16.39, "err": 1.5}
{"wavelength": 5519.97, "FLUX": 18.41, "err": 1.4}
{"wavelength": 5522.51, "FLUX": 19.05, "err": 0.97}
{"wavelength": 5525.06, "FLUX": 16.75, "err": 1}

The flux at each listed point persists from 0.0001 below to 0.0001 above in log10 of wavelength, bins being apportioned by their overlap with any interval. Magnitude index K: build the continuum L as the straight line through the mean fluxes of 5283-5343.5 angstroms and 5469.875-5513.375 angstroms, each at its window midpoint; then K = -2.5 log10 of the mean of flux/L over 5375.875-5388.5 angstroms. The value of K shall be -0.09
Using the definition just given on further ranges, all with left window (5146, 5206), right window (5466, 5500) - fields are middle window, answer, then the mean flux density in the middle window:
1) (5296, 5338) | -0.05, 16.6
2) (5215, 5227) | -0.13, 17.1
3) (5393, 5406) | -0.03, 16.9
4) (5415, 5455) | -0.03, 17.2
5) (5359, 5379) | -0.06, 17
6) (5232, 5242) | -0.05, 15.9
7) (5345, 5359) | -0.12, 17.9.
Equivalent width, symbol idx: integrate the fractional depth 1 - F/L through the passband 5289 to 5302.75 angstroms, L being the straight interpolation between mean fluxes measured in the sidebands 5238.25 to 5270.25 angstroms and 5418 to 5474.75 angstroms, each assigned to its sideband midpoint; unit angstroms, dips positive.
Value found -0.64 angstroms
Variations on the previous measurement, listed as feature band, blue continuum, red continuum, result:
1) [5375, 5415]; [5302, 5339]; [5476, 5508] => -0.54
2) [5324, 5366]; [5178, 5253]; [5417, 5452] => -1.23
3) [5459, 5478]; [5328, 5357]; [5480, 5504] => -0.12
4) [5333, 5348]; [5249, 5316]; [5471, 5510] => -0.72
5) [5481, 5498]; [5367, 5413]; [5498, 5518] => -0.12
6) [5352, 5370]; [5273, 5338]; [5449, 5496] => -0.89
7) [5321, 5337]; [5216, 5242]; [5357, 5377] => 0.68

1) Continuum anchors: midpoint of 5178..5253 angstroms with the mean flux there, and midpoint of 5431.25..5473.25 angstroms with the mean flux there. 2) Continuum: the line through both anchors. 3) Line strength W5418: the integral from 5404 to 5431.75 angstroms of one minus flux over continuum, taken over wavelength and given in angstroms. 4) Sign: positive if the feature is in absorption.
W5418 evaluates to 0.9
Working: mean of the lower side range 15.7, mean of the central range 16.4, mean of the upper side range 17.2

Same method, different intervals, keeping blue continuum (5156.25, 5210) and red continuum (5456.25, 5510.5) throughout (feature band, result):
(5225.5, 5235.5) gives -0.4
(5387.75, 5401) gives -0.3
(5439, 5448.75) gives -0.2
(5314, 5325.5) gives -0.7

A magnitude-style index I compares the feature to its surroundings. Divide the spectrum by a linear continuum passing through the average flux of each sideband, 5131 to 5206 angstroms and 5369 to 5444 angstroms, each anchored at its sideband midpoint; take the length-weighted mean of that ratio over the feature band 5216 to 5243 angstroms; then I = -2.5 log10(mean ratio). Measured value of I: -0.06 mag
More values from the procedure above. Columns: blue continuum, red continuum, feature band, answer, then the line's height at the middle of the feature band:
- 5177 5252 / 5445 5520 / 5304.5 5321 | -0.05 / 16.1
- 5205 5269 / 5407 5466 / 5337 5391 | -0.05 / 16.6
